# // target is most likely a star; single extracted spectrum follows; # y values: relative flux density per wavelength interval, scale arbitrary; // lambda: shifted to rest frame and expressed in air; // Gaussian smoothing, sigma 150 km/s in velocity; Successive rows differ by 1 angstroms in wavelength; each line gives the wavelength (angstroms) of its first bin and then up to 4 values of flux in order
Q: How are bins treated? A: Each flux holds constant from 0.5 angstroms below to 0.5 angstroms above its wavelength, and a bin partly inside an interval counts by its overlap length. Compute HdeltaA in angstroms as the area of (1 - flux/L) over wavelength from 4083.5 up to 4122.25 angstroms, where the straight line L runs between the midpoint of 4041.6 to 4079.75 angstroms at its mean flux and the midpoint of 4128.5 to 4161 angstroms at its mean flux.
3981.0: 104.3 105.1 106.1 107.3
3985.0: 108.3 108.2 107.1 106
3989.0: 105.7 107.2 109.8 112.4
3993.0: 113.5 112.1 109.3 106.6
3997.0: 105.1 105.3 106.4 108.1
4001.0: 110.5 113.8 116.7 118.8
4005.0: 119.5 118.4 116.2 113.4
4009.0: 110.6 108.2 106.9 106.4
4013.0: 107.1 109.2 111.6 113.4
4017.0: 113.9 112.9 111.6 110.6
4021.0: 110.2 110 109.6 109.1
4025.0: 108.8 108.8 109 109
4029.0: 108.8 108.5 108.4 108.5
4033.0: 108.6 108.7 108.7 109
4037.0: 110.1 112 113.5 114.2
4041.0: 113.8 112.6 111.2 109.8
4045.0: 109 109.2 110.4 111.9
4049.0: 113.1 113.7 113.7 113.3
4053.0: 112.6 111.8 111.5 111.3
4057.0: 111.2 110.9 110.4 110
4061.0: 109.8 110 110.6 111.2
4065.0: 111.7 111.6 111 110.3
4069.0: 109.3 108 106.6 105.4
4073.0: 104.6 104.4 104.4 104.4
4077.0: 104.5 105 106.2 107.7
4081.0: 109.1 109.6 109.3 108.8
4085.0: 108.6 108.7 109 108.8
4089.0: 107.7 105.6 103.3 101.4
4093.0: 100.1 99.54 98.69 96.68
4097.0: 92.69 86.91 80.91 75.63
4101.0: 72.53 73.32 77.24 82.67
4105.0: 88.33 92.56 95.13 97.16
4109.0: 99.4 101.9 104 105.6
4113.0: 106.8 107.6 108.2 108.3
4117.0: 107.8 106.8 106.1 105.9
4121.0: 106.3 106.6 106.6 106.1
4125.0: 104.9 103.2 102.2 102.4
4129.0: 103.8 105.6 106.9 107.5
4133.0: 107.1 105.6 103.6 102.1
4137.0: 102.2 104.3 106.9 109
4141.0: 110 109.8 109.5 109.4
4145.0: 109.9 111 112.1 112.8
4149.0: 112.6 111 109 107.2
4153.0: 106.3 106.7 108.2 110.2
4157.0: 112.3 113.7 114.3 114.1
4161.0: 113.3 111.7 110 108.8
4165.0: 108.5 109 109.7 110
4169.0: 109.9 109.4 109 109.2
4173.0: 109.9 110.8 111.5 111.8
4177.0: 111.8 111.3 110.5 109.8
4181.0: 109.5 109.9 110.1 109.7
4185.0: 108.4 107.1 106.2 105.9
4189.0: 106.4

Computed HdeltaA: 3.7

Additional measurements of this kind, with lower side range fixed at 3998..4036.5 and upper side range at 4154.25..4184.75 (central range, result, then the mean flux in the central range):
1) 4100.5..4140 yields 3.4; 101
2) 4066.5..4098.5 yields 1.7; 105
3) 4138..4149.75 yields 0.1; 110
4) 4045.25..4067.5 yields -0.1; 111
